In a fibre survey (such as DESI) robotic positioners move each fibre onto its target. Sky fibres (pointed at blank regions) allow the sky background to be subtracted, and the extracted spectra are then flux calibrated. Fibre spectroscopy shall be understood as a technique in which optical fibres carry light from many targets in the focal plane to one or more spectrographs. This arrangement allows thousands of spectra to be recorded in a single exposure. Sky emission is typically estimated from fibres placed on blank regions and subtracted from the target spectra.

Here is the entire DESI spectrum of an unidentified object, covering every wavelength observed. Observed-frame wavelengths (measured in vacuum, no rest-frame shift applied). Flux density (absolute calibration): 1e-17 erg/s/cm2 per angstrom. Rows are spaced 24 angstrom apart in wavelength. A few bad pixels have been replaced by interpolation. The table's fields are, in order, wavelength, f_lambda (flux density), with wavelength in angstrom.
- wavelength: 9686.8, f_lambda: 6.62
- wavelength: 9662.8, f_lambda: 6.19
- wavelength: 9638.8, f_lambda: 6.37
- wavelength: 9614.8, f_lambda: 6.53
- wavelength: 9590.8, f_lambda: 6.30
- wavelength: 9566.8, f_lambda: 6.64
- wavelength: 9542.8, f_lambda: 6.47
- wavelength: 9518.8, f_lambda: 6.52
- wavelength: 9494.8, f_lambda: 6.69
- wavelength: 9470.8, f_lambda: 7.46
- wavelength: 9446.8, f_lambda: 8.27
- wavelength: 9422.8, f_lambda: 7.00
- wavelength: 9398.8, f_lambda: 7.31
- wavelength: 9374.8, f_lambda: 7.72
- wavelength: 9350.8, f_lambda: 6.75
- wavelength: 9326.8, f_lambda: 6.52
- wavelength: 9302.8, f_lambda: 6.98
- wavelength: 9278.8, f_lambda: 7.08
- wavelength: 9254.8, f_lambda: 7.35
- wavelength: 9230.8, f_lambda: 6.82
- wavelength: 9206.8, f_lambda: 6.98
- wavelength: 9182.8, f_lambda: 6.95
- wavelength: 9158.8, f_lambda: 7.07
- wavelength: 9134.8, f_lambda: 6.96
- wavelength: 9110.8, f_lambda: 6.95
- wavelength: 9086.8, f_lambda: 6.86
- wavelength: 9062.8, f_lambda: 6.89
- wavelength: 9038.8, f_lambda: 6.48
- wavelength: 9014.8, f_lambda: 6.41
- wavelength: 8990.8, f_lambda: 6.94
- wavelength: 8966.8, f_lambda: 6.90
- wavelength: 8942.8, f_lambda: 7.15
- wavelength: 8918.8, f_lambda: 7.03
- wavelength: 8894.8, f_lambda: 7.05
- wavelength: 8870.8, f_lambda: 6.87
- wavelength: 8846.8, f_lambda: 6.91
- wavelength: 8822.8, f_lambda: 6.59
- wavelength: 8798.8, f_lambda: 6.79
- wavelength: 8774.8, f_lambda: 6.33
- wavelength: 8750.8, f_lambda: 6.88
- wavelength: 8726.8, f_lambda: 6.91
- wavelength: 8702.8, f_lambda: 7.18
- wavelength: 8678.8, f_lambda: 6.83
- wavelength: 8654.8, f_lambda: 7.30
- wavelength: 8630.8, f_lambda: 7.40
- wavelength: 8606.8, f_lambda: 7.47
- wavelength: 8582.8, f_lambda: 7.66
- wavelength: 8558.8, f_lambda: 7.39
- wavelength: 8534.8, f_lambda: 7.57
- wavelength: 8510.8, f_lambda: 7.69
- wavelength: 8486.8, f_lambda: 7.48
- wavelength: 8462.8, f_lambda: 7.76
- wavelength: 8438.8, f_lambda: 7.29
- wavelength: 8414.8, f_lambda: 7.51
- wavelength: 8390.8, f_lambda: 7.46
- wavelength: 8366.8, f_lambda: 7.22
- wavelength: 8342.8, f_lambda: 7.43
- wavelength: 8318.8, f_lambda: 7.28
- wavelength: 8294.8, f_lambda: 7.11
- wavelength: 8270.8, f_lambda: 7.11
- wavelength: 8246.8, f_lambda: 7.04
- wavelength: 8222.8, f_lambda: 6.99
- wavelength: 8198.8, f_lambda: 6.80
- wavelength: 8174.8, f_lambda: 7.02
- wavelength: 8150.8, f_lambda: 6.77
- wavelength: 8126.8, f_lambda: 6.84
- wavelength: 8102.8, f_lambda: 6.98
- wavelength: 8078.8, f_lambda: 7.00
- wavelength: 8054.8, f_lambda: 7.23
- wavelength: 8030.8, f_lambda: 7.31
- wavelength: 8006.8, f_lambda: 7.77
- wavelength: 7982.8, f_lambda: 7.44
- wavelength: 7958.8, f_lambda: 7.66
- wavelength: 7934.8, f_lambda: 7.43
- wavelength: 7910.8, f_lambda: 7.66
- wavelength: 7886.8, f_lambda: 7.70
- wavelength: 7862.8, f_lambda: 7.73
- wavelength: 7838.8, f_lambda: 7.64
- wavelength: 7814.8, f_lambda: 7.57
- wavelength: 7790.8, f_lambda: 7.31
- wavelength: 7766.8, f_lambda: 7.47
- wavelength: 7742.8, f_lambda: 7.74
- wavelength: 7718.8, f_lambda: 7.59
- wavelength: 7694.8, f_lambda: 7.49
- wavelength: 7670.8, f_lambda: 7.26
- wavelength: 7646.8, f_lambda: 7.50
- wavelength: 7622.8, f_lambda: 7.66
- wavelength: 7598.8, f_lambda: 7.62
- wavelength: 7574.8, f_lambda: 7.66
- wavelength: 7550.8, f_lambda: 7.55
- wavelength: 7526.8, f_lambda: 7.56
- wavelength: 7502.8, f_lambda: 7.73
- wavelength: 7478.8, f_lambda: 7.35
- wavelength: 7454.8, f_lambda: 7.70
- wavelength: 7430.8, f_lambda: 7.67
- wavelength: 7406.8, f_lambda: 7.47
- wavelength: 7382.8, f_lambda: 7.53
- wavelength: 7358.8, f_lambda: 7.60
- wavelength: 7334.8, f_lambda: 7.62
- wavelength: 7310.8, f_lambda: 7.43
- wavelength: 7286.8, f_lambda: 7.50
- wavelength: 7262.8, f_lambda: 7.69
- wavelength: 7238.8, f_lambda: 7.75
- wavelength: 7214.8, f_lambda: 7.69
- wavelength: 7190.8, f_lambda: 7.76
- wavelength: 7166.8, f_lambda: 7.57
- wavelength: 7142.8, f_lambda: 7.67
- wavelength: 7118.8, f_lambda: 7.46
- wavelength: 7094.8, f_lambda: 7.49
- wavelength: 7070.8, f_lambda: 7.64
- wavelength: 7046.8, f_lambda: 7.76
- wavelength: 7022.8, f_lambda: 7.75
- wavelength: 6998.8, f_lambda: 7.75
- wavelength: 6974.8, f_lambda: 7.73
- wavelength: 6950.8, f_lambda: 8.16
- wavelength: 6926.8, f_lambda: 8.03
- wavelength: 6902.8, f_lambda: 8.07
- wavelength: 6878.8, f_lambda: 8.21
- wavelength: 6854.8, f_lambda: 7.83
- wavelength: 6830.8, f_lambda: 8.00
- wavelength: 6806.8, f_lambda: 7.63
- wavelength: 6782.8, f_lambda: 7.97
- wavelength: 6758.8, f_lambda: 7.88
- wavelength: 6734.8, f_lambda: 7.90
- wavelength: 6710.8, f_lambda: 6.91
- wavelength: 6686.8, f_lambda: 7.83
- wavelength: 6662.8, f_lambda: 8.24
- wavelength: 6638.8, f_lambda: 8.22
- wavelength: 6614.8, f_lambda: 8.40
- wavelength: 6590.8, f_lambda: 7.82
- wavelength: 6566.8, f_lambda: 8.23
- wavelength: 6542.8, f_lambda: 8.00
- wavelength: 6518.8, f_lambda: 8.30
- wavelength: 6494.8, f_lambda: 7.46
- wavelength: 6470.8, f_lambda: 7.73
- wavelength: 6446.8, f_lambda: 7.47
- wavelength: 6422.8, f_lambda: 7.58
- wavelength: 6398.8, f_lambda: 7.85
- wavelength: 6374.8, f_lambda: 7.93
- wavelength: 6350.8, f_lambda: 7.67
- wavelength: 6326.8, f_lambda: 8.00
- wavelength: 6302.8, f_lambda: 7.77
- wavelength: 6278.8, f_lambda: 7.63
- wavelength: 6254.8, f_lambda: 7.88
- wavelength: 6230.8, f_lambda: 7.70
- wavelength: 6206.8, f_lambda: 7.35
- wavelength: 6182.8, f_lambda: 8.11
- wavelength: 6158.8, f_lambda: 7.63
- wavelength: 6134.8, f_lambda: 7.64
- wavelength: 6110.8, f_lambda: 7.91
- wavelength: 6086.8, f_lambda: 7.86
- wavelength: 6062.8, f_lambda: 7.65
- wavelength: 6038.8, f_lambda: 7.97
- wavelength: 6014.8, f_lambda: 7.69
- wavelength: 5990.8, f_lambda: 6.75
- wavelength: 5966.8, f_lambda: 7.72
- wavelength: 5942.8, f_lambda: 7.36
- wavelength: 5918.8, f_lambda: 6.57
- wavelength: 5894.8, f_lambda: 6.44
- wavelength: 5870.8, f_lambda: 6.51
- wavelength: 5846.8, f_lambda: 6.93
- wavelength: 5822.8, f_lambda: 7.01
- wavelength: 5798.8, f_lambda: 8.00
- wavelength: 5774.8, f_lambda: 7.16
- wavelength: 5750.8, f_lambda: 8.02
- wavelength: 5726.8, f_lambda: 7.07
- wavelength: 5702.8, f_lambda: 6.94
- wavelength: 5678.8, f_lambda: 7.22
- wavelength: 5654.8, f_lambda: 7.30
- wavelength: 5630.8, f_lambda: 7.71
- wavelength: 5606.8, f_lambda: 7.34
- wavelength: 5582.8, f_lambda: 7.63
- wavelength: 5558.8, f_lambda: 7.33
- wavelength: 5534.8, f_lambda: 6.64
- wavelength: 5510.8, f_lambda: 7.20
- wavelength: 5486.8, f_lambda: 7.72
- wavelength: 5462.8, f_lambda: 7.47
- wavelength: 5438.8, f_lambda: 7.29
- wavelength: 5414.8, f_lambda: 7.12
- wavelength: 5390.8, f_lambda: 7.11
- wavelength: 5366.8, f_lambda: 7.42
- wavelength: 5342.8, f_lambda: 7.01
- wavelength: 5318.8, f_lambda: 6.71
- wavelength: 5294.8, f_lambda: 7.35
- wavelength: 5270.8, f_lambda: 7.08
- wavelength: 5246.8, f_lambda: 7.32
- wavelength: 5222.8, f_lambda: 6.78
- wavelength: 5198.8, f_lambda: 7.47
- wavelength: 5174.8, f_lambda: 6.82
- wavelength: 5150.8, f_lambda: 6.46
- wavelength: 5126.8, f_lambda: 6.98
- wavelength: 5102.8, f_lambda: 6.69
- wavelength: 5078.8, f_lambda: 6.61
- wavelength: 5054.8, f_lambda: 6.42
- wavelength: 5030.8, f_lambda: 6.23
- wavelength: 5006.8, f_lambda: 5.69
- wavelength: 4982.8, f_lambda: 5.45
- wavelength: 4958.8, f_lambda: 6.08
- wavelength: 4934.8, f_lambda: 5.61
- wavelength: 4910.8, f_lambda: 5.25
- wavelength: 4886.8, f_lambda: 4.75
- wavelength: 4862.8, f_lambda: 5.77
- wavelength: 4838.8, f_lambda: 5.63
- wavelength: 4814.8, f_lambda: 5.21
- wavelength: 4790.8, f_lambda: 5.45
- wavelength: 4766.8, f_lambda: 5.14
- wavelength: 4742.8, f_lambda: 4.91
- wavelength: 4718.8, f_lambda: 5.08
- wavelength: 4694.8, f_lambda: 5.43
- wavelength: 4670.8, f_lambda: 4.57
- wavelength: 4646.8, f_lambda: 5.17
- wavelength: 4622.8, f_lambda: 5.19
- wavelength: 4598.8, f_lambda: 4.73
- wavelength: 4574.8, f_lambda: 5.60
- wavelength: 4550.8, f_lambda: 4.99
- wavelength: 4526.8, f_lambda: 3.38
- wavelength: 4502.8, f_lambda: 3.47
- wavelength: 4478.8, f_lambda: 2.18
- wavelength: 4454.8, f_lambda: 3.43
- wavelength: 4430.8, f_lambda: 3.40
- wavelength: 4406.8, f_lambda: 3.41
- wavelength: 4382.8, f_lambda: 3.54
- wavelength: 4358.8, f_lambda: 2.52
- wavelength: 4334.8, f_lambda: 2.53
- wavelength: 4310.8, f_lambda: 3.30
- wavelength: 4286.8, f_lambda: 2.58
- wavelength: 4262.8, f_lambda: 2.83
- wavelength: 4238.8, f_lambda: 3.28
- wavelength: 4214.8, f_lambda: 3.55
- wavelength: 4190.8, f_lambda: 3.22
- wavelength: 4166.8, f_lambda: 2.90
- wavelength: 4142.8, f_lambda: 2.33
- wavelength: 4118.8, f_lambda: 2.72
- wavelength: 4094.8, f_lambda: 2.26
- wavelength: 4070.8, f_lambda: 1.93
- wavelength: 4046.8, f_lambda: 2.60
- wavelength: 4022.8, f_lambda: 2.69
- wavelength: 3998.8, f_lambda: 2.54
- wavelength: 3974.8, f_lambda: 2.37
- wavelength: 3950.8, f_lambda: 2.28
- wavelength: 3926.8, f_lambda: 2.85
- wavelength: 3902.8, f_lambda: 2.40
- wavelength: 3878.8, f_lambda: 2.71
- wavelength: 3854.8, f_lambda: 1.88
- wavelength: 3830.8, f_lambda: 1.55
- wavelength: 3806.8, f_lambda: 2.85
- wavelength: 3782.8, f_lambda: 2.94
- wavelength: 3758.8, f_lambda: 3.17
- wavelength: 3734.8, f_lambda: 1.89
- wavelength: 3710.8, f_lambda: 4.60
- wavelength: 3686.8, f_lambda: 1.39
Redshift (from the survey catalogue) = 0.138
